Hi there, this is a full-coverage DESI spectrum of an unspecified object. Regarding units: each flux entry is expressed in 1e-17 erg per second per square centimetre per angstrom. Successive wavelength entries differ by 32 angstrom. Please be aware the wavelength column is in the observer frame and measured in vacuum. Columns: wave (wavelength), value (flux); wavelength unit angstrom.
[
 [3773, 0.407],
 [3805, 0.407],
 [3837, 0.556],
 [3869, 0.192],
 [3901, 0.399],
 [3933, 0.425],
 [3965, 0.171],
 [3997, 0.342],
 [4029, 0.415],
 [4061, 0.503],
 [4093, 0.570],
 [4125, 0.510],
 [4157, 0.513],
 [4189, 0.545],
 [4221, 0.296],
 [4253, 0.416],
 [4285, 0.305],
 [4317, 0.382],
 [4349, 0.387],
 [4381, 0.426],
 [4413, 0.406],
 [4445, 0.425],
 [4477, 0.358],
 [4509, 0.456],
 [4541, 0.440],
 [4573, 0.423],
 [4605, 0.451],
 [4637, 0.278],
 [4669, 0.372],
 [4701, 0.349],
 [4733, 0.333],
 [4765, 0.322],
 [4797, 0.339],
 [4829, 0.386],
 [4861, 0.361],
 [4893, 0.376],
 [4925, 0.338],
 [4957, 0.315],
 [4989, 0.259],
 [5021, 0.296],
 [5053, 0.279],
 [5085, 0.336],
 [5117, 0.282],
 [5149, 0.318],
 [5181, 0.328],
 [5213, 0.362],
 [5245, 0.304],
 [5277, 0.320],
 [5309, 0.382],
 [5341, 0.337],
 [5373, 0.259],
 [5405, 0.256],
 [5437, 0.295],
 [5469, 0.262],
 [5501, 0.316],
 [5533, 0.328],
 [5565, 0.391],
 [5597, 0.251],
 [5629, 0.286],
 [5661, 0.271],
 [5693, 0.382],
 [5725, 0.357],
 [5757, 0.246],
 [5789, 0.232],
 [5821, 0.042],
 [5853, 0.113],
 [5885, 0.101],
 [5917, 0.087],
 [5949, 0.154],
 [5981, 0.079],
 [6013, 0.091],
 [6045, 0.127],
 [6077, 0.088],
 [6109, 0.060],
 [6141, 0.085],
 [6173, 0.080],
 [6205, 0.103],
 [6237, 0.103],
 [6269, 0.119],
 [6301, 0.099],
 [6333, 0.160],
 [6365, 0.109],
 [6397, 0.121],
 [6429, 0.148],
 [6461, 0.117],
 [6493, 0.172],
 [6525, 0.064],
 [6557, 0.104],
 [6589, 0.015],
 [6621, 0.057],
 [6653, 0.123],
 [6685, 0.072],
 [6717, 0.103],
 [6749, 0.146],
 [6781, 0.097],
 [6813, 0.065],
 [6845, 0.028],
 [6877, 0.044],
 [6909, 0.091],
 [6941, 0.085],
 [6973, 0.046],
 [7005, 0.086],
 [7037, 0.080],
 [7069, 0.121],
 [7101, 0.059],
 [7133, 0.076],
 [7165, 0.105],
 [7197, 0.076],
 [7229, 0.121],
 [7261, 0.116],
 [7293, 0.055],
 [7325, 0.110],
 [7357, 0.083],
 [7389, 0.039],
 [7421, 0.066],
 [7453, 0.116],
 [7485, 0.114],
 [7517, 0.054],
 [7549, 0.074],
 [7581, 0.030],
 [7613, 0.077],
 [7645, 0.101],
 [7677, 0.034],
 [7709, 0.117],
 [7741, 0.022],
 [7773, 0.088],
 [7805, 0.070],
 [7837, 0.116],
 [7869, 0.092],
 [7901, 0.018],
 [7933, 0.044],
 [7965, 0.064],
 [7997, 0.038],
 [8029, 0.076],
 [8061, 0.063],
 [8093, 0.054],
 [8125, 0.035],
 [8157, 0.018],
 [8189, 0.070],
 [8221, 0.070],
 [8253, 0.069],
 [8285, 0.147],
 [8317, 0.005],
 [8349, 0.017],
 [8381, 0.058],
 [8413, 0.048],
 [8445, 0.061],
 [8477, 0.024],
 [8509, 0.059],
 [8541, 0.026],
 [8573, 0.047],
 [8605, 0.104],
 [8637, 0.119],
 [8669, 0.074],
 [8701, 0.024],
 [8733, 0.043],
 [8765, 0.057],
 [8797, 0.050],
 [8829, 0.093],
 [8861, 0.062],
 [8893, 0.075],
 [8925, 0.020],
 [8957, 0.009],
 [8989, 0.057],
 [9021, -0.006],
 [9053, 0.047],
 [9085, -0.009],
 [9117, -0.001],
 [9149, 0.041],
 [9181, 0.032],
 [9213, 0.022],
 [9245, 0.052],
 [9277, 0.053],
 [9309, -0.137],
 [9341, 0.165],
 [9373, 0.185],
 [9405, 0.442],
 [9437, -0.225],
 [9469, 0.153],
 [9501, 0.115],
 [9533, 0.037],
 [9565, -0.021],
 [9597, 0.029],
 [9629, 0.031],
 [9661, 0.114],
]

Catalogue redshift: 1.52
